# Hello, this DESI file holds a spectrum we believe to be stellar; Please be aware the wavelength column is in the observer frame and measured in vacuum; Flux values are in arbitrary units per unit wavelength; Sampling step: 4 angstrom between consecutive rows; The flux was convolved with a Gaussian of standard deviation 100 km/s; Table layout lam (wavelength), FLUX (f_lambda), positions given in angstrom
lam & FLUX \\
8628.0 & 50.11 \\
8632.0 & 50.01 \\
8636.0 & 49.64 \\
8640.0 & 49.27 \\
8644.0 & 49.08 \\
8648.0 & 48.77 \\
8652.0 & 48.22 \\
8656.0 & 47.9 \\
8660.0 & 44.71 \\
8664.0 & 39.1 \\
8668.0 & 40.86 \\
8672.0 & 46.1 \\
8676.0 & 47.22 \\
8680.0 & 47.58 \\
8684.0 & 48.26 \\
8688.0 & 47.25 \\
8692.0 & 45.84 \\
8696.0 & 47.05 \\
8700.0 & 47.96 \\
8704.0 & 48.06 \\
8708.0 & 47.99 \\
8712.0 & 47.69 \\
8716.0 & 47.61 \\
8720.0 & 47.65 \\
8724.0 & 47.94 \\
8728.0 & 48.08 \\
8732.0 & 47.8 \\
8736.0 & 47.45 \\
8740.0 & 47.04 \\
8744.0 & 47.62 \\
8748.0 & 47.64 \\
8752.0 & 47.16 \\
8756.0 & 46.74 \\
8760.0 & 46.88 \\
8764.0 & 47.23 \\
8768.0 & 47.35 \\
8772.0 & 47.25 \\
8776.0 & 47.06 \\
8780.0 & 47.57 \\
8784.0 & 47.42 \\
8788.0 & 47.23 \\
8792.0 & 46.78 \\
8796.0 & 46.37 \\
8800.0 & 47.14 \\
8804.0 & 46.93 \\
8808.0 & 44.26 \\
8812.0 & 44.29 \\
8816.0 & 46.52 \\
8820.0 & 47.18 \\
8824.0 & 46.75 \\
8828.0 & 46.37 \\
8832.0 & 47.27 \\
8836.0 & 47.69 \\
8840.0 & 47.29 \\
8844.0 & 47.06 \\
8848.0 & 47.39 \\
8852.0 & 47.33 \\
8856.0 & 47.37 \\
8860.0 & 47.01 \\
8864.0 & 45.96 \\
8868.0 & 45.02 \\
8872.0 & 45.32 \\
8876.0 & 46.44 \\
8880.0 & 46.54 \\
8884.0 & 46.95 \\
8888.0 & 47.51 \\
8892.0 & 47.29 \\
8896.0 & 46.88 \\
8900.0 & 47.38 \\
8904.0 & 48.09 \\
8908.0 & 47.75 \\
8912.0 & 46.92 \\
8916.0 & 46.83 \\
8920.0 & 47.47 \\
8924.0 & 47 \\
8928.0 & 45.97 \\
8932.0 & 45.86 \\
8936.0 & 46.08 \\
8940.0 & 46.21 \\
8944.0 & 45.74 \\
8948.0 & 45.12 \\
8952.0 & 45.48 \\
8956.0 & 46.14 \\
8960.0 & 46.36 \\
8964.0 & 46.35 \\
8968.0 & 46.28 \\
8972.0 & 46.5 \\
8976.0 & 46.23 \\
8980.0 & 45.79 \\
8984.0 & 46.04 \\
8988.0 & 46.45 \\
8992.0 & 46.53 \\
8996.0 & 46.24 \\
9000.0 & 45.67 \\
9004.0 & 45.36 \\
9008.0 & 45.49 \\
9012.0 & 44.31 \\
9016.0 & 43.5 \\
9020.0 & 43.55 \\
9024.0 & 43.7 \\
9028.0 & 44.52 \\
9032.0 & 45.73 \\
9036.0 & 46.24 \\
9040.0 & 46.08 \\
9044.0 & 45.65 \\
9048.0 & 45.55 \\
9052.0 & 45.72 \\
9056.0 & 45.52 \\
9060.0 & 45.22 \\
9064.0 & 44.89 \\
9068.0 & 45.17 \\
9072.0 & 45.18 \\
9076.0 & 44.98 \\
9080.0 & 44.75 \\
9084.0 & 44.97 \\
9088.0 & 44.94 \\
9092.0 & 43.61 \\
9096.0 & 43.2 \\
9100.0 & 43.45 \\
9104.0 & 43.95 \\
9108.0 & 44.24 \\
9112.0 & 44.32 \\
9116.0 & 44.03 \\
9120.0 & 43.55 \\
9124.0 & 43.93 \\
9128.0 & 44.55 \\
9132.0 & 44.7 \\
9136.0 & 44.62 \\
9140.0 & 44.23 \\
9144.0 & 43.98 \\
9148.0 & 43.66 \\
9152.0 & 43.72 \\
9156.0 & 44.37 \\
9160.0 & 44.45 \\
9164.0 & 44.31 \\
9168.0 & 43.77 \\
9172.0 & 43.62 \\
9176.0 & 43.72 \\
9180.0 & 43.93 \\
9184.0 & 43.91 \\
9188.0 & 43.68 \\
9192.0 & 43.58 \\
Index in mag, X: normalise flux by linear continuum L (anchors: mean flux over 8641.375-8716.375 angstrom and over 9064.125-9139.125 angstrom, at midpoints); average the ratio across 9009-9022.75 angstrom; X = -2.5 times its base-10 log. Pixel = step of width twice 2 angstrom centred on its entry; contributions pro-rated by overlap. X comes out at 0.02 mag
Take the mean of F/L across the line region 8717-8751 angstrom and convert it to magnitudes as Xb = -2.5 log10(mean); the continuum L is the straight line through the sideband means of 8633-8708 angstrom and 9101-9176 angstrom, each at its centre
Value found -0.03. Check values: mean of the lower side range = 46.9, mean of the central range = 47.6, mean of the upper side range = 44.1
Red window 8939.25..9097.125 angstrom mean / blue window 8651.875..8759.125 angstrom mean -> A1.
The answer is 1.0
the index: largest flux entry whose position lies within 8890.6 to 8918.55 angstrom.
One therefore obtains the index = 48.09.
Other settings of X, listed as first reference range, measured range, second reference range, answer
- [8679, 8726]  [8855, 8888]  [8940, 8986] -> 0.00 mag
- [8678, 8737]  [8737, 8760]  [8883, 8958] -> 0.00 mag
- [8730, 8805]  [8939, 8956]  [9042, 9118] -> 0.00 mag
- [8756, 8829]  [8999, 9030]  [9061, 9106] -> 0.01 mag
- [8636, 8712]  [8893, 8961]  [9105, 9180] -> -0.03 mag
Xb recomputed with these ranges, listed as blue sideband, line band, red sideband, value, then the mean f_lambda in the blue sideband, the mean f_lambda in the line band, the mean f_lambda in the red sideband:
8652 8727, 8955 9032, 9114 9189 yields -0.01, 46.6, 45.5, 44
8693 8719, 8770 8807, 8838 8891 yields 0.00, 47.7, 47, 46.7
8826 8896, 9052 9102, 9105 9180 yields 0.00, 46.8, 44.7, 44.1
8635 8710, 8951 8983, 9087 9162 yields -0.03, 46.9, 46.2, 44.1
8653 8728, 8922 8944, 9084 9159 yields -0.02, 46.6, 46.2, 44.1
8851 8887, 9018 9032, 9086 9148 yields 0.02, 46.4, 44.2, 44.1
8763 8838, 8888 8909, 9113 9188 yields -0.03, 46.8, 47.5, 44.1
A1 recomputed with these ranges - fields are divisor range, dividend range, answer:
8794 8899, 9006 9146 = 0.96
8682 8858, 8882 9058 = 0.98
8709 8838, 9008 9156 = 0.95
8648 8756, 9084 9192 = 0.94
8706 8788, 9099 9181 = 0.93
